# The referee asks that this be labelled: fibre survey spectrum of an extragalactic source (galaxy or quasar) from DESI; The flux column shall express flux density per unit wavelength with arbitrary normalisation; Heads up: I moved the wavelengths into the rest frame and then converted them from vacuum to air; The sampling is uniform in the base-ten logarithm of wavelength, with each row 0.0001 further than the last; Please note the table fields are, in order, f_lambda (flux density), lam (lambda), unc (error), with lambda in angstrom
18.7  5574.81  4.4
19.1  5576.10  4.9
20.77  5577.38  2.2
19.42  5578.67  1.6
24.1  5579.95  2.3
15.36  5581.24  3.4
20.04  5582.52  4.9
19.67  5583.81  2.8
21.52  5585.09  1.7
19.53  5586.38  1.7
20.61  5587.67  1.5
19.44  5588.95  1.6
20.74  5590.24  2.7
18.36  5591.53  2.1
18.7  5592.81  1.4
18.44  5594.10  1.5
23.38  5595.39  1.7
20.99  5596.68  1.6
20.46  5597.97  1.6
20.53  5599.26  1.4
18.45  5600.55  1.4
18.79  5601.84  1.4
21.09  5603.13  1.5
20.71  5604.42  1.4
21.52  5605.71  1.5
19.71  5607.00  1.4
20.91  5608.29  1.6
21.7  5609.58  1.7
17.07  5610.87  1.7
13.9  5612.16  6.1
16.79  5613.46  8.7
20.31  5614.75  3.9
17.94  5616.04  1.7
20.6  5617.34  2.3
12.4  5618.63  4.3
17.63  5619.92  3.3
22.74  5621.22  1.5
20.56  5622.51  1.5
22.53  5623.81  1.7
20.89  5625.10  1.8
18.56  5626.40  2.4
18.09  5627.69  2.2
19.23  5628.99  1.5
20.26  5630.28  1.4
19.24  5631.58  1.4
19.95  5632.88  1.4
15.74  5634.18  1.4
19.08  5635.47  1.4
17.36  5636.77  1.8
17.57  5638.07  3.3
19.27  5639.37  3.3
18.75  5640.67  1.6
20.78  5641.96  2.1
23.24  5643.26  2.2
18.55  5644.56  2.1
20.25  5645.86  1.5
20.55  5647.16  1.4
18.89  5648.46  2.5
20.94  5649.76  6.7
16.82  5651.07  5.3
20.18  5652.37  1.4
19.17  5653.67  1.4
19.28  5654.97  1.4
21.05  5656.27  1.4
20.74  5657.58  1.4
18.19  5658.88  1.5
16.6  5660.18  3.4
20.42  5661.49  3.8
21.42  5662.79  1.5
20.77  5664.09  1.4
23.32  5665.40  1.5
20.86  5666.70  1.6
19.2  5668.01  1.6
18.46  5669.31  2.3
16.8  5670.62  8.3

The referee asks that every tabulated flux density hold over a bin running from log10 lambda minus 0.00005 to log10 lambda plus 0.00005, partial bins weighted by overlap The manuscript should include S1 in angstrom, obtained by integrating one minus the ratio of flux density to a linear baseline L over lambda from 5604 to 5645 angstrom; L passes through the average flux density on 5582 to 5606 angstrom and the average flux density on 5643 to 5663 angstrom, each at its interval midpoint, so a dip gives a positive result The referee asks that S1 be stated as 1.5 angstrom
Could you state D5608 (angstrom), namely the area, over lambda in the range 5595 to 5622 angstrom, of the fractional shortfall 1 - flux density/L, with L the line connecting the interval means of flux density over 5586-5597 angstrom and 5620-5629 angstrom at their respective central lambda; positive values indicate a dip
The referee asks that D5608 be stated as 1.0 angstrom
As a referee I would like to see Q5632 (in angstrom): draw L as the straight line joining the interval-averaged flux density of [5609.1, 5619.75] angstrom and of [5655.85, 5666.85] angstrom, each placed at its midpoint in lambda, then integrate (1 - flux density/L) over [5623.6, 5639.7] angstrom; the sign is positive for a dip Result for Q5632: -0.4 angstrom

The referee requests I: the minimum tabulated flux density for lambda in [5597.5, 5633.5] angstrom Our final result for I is 12.4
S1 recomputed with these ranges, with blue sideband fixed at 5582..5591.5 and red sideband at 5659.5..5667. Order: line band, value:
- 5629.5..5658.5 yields 1.4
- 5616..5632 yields 0.8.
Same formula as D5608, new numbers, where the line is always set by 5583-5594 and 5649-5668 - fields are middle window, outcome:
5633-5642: 0.7 angstrom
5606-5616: 0.6 angstrom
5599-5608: -0.2 angstrom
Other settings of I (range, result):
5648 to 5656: 16.82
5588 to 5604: 18.36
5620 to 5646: 15.74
